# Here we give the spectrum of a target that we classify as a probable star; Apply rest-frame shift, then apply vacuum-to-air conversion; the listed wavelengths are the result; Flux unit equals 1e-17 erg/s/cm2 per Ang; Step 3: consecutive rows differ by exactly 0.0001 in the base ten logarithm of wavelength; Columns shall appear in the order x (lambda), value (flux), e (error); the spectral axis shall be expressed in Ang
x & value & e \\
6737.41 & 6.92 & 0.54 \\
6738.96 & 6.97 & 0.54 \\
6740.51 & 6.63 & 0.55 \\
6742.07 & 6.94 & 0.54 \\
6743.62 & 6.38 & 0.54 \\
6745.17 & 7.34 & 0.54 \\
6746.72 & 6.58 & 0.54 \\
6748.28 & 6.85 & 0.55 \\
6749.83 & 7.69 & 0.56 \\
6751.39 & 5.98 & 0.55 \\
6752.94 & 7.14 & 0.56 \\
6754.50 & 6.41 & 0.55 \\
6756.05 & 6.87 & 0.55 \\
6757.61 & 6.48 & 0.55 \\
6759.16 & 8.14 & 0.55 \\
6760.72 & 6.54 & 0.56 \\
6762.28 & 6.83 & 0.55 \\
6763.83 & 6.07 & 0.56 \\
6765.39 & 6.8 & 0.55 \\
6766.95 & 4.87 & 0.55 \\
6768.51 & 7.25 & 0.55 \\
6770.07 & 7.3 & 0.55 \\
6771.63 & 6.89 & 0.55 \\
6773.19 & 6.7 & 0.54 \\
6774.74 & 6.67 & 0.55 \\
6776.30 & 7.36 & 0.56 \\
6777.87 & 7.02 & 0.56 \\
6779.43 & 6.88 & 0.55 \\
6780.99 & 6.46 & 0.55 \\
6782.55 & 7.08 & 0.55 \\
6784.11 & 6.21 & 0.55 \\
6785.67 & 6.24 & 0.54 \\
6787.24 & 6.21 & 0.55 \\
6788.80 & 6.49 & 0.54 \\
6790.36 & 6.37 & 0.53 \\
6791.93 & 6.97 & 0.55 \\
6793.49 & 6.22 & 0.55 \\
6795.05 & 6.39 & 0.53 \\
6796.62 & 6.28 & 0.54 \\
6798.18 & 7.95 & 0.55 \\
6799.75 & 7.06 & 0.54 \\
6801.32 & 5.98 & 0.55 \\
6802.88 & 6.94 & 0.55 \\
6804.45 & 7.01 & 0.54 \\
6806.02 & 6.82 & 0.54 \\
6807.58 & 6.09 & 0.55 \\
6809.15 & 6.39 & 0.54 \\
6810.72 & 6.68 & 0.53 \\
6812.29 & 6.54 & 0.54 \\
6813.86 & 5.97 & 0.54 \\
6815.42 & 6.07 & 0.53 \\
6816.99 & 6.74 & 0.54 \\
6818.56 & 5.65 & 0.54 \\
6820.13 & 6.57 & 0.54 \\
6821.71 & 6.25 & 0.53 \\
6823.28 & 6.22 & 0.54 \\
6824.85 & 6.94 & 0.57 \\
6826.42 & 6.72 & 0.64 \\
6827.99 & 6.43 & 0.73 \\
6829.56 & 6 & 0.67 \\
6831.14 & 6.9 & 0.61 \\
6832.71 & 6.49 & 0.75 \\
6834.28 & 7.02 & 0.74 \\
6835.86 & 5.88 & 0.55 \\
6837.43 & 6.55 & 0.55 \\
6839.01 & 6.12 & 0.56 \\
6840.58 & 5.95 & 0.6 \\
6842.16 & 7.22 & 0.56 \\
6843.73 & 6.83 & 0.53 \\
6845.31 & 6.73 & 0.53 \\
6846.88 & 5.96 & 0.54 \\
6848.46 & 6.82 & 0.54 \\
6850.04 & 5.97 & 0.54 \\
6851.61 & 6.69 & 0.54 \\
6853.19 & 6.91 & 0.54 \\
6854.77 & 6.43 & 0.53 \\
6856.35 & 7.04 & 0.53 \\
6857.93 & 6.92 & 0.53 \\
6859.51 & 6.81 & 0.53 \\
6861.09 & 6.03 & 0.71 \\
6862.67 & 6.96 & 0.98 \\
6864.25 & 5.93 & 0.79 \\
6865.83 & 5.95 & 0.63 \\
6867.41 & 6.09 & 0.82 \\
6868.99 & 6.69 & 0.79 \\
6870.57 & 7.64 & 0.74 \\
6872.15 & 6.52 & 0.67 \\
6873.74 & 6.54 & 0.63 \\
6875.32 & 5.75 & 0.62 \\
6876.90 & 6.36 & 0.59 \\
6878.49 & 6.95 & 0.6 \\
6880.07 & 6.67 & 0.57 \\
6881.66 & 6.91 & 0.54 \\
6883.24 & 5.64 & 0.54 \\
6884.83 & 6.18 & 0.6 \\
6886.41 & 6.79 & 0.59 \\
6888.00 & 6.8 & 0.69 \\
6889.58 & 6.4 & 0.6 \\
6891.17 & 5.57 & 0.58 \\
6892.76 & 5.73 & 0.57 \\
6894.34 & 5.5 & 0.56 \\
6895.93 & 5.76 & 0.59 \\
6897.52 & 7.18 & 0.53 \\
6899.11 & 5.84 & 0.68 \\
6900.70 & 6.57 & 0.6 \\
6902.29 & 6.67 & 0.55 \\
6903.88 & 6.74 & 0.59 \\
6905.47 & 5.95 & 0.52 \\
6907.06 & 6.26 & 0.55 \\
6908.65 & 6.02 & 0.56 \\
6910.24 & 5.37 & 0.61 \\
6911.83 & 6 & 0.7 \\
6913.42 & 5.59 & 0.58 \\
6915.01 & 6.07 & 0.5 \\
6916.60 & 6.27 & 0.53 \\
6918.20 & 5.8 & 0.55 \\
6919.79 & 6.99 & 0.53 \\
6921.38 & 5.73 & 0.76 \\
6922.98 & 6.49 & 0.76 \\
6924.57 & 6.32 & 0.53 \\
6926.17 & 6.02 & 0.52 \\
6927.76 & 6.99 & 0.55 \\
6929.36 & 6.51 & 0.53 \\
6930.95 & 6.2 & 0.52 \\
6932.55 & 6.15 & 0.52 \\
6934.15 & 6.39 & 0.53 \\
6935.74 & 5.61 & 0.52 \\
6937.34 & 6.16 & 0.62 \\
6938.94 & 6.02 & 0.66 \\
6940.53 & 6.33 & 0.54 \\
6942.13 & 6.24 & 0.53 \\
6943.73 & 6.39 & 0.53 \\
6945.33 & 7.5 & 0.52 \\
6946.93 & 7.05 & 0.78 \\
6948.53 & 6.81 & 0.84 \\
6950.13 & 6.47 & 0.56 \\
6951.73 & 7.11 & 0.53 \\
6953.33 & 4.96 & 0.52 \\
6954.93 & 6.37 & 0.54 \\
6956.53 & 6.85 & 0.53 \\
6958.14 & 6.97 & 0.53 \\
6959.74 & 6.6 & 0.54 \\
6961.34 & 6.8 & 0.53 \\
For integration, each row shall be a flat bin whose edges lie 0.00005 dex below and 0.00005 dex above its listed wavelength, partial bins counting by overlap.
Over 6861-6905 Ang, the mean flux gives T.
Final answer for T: 6.37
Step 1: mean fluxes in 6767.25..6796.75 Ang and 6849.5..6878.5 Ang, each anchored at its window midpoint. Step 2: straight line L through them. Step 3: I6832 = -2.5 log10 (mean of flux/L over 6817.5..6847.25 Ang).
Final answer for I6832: 0.02 mag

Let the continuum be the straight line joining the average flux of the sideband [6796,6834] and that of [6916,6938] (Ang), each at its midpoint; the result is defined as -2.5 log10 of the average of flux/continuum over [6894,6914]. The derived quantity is 0.03 mag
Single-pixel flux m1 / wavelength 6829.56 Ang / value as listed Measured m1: 6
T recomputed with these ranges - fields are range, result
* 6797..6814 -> 6.69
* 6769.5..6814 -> 6.67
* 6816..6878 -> 6.49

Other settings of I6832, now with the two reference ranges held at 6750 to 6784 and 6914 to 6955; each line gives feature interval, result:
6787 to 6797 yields 0.04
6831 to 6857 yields 0.00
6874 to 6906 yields 0.02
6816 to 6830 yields 0.04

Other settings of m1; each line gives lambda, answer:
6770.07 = 7.3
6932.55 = 6.15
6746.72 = 6.58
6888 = 6.8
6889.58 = 6.4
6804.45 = 7.01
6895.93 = 5.76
